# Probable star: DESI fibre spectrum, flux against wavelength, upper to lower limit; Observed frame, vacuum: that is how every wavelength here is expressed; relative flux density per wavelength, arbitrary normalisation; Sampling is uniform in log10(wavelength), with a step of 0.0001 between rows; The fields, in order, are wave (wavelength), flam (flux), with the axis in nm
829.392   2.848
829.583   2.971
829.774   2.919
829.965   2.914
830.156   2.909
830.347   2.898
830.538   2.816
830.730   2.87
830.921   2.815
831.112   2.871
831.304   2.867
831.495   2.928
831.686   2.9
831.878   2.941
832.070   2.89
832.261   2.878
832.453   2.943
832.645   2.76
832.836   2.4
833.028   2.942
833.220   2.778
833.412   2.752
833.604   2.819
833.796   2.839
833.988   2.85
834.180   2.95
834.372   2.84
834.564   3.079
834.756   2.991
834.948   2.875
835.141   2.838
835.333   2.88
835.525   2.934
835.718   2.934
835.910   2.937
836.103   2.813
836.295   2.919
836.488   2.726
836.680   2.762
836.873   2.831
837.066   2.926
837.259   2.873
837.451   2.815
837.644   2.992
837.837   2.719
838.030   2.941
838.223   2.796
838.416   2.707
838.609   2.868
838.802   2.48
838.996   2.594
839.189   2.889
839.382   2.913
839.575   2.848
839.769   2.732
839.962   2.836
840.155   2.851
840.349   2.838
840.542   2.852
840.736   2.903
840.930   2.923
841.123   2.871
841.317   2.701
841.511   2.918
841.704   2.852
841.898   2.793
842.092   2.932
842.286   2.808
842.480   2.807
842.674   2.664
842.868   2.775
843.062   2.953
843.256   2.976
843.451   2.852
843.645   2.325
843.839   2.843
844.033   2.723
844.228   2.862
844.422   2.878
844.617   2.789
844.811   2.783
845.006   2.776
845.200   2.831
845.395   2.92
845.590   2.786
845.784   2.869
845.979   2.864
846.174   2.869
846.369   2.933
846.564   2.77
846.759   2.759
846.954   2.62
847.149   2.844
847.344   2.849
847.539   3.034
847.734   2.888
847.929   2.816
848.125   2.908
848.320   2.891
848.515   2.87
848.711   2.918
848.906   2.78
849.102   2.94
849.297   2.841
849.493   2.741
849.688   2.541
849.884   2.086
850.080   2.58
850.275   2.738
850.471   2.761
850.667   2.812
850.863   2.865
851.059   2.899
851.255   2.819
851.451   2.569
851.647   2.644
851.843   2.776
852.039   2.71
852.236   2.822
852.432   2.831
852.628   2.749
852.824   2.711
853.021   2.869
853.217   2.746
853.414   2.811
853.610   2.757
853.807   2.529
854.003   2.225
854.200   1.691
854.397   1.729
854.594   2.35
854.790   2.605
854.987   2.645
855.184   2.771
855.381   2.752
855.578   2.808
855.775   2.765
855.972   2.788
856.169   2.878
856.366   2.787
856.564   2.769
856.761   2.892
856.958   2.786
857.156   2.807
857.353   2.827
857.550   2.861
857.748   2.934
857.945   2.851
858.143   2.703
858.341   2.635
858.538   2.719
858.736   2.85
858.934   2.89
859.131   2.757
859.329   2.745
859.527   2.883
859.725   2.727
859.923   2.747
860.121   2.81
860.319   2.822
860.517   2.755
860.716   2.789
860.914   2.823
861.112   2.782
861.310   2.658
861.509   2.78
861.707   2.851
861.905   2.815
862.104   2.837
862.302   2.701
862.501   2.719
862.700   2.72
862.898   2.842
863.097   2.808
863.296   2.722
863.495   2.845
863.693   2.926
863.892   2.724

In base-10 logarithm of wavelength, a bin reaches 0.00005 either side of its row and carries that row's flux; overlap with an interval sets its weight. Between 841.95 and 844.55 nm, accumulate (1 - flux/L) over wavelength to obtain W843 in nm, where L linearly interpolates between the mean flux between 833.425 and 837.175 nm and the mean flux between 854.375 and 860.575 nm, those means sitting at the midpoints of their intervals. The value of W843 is 0.03 nm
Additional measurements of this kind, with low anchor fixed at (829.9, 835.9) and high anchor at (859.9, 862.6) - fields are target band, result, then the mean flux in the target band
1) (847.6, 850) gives 0.04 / 2.77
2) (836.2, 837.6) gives 0.01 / 2.84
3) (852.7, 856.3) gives 0.28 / 2.58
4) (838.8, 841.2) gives 0.02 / 2.82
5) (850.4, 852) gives 0.03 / 2.77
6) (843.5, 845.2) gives 0.05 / 2.76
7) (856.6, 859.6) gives -0.02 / 2.81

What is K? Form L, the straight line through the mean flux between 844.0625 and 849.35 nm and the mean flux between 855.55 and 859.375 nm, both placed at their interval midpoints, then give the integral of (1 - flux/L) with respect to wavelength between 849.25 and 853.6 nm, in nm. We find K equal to 0.16 nm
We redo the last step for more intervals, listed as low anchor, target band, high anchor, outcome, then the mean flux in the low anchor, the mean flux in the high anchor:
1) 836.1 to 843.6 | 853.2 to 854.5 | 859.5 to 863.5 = 0.22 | 2.82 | 2.78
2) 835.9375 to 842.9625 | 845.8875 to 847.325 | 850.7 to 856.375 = -0.04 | 2.82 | 2.65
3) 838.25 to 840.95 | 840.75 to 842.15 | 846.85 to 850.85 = -0.03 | 2.8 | 2.77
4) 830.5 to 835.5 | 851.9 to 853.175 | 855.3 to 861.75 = 0.01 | 2.86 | 2.79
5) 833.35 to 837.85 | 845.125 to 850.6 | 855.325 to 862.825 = 0.07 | 2.87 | 2.79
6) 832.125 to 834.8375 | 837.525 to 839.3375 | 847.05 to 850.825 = 0.03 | 2.84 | 2.78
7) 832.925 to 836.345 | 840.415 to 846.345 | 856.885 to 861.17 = 0.06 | 2.89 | 2.8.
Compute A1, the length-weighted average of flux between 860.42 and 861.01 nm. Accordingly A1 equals 2.79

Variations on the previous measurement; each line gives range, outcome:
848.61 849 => 2.85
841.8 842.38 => 2.84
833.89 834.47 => 2.88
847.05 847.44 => 2.85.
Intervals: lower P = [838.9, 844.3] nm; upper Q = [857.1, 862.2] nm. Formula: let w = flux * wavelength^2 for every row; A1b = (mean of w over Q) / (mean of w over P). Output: 1.04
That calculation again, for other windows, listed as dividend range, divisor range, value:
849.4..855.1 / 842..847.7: 0.94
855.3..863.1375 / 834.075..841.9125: 1.03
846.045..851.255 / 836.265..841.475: 1.01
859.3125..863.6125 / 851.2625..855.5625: 1.09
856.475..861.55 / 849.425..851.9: 1.06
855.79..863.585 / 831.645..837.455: 1.04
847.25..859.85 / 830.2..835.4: 1.00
